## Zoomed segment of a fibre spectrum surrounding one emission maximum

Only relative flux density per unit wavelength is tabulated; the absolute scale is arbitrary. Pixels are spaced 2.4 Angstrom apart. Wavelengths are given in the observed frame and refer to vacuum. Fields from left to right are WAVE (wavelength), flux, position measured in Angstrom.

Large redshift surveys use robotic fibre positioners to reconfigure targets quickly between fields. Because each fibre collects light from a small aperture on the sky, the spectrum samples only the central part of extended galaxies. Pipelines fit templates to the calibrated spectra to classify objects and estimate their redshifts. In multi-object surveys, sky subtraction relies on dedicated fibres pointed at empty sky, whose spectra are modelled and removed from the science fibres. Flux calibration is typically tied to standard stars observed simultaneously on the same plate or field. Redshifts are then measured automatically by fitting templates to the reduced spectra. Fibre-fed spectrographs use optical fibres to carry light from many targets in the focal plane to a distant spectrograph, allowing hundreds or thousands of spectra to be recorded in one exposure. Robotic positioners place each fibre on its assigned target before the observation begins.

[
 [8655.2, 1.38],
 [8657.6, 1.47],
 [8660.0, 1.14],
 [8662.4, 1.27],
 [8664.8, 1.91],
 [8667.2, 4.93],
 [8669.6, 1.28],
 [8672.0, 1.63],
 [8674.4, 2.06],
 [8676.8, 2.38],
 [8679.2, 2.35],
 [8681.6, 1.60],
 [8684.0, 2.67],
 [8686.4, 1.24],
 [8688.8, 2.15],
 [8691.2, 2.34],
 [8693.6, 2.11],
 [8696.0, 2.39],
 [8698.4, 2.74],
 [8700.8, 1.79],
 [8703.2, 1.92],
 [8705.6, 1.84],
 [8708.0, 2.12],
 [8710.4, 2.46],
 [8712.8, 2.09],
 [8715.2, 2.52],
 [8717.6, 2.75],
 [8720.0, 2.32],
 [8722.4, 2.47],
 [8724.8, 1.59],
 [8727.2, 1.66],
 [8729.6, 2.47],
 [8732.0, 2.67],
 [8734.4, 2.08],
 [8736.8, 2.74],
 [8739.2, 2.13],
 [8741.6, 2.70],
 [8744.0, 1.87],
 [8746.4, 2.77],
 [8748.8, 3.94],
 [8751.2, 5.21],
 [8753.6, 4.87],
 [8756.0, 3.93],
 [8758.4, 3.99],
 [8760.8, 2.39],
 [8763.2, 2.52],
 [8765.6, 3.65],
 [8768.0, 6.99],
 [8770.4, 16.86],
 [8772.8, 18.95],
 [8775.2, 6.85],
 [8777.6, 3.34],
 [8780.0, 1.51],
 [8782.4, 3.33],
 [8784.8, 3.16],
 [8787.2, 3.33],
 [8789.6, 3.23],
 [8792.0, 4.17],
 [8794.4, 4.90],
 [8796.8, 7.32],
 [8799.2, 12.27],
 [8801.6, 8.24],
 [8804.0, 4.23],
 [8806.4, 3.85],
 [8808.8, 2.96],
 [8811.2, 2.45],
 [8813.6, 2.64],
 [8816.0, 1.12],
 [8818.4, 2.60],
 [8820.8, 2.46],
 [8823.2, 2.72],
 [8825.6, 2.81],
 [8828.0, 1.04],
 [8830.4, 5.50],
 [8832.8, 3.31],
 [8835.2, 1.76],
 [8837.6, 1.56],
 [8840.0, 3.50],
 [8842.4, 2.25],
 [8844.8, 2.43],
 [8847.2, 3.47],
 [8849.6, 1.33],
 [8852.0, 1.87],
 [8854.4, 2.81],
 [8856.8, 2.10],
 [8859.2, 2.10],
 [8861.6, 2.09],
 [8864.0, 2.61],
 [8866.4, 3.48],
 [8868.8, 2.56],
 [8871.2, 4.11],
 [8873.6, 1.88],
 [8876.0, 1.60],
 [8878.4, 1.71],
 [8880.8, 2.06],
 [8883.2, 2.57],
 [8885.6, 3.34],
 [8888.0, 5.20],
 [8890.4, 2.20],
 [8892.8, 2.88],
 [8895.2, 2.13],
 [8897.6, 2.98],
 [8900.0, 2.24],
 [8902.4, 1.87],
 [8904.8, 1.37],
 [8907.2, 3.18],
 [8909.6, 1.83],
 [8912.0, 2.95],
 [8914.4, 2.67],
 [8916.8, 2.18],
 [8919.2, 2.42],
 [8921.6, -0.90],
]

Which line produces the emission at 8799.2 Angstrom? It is [N II]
